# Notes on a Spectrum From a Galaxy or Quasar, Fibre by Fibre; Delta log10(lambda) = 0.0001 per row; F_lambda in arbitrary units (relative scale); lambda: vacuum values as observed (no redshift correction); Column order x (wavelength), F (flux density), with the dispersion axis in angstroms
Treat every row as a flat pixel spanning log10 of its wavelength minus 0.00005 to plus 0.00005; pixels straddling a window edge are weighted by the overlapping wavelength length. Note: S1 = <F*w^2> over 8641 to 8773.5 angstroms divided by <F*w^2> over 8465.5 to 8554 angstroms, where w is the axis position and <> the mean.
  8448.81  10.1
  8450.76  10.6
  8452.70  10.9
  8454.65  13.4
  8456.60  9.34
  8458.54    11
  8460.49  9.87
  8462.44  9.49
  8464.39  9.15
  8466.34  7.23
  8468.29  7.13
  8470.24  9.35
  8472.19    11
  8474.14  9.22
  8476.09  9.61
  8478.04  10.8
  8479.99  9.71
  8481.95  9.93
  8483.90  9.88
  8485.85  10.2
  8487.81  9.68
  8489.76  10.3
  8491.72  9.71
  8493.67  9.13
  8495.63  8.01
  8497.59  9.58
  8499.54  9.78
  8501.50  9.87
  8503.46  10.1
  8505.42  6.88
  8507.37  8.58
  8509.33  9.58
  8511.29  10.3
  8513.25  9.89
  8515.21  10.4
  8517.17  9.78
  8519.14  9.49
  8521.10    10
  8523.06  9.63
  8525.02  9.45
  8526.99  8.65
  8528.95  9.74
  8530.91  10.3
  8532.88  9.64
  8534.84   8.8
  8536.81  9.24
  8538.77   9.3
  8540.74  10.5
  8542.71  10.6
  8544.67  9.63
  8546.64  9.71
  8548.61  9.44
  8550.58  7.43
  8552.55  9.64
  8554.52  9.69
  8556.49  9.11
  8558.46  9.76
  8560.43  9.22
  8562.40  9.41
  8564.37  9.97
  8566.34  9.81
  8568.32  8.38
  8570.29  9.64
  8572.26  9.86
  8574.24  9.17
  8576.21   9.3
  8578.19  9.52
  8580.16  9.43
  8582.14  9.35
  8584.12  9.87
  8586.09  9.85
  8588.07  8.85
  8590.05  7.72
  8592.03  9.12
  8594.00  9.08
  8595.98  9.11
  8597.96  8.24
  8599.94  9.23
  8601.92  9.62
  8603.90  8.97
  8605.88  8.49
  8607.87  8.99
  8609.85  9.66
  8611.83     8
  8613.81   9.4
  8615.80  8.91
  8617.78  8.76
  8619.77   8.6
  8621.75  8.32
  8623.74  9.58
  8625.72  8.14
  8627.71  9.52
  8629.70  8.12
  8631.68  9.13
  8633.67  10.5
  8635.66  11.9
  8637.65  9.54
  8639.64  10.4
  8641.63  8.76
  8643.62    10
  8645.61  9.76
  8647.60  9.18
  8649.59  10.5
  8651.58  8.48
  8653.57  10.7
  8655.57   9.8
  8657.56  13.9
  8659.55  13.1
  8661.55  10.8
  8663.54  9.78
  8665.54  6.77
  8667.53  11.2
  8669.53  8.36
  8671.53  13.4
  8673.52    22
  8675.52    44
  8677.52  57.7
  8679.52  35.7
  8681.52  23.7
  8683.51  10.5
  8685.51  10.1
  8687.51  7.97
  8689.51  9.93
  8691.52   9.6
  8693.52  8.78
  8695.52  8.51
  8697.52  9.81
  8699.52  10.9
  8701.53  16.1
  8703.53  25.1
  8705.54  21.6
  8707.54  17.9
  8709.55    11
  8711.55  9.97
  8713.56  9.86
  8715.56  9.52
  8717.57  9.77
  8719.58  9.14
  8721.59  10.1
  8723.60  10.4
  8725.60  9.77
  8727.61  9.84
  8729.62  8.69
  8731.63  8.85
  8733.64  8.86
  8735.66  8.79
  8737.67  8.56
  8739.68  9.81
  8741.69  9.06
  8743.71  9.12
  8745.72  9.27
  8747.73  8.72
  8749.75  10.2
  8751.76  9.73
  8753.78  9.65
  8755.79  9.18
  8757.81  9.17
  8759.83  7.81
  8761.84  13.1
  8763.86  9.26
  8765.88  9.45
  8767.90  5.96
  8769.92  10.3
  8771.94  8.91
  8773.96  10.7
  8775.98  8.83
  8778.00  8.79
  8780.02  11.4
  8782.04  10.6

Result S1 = 1.4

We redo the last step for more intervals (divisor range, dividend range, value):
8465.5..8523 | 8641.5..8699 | 1.61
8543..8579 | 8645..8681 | 1.87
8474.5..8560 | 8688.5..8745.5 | 1.21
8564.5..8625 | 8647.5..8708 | 1.77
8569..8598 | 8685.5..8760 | 1.18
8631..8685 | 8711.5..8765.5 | 0.64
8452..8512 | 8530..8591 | 1.00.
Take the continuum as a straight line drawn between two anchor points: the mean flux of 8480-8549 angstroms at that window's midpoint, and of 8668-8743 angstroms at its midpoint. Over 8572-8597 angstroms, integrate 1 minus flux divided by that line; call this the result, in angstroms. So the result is 4.6 angstroms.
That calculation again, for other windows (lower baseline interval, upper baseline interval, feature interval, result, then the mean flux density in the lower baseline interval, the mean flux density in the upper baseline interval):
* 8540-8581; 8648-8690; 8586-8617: 8.2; 9.48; 16.6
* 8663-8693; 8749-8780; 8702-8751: 9.4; 18.7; 9.46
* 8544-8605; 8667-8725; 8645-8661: 3.4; 9.26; 15.9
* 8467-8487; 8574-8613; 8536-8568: -0.8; 9.65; 9.08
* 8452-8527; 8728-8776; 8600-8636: 1.4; 9.65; 9.26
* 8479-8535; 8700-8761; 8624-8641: 1.1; 9.56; 10.9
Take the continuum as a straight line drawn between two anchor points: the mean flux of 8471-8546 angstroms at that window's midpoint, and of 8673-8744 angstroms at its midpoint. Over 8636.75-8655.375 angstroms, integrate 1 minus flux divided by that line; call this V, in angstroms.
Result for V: 4.7 angstroms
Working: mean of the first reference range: 9.65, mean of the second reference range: 14.5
